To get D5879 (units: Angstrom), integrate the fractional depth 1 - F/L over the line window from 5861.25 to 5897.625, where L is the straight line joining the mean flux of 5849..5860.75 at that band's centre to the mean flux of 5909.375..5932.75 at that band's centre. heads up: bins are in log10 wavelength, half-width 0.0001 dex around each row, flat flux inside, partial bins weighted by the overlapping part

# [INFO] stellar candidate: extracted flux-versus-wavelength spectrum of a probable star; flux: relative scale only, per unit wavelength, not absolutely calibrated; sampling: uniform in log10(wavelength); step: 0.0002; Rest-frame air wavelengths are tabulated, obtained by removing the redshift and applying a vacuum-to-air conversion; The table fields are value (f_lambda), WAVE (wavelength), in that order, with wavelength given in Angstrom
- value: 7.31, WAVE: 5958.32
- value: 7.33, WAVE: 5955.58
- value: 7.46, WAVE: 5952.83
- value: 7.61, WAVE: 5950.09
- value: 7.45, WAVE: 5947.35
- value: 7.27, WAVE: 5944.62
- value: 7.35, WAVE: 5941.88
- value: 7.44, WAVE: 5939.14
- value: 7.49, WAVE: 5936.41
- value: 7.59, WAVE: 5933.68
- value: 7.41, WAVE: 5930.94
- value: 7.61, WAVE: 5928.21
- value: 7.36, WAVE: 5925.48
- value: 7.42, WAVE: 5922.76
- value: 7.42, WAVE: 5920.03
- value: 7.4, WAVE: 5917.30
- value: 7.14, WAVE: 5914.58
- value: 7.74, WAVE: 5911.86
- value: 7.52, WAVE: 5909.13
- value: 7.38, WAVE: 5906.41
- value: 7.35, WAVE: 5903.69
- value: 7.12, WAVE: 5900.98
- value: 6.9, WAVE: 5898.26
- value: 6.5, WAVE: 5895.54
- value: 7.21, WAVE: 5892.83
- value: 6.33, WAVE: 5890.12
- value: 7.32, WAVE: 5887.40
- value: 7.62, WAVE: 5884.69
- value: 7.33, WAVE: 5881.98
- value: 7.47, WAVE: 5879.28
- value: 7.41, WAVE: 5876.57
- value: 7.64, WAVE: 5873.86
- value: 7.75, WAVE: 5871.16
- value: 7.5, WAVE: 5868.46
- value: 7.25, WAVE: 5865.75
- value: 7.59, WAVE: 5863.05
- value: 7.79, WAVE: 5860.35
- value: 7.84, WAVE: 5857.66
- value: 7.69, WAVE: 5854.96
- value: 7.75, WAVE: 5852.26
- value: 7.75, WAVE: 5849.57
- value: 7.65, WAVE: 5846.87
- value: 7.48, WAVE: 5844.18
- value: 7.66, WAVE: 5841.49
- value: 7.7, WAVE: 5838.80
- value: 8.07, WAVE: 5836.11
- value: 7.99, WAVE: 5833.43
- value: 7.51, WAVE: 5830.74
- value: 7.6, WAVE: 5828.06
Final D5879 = 1.66 Angstrom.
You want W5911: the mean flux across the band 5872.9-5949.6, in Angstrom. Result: 7.33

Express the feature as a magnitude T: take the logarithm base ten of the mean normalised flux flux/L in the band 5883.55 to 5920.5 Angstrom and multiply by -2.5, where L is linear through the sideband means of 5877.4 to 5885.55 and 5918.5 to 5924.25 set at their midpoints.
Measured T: 0.04 mag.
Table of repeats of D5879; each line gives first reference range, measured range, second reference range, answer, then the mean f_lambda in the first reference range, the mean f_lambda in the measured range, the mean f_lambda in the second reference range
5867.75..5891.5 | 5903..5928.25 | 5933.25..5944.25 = 0.0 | 7.37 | 7.43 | 7.44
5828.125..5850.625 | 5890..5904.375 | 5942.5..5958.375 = 1.2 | 7.72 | 6.93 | 7.41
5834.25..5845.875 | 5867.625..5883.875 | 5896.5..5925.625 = 0.0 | 7.74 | 7.52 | 7.33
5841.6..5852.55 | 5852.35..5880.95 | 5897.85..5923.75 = -0.1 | 7.65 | 7.6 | 7.35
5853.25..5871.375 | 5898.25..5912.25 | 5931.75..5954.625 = 0.3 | 7.62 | 7.35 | 7.45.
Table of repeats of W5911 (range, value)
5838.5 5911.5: 7.42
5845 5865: 7.7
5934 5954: 7.45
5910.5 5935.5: 7.46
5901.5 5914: 7.45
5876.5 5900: 7.1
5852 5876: 7.63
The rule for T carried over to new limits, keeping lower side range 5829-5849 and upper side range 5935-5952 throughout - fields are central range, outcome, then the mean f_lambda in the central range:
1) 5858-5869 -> 0.01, 7.56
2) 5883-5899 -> 0.09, 6.99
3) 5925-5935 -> 0.00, 7.5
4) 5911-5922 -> 0.01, 7.41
